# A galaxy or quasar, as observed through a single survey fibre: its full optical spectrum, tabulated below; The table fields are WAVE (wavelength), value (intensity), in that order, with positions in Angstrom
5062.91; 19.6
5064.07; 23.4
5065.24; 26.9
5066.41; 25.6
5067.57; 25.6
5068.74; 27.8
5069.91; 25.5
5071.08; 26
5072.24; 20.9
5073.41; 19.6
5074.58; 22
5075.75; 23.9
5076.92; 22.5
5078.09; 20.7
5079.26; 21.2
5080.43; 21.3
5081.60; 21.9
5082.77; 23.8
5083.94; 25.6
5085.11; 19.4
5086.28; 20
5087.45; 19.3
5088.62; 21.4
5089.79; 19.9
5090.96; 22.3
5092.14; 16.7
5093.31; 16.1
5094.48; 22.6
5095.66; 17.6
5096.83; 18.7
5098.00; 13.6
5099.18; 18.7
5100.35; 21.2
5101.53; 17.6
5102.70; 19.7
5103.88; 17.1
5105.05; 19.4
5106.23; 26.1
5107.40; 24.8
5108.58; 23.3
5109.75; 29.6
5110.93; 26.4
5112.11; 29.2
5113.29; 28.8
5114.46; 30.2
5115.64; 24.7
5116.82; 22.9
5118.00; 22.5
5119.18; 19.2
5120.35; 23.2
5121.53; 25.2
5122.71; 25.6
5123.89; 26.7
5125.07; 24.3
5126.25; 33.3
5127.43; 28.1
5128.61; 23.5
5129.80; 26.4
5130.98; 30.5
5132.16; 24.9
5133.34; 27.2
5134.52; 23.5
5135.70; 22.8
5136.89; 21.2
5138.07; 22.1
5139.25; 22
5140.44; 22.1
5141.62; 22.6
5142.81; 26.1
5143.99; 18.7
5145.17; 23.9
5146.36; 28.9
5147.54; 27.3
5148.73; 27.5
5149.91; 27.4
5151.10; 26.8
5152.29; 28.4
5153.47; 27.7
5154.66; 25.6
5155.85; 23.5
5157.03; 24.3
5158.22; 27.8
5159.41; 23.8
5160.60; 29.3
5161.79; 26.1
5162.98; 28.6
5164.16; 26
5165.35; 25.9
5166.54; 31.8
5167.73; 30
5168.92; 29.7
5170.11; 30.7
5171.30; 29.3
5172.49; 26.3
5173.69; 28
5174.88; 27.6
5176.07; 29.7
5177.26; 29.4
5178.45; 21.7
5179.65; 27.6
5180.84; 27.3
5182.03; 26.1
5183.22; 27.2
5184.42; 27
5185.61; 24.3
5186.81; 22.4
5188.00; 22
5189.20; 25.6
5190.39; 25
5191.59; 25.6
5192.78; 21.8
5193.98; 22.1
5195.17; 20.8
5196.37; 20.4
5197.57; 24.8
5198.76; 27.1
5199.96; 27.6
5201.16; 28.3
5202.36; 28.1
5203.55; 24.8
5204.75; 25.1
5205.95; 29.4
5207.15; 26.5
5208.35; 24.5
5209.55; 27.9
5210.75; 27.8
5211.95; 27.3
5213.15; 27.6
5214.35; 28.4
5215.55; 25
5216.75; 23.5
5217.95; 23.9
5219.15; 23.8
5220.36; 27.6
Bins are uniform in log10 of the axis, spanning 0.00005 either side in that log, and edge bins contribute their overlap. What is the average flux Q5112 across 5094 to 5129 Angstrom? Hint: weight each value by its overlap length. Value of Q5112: 23.5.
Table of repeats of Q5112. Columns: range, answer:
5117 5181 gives 26.1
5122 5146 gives 24.8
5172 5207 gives 25.6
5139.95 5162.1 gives 25.7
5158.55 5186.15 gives 27.5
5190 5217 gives 25.7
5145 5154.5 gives 27.3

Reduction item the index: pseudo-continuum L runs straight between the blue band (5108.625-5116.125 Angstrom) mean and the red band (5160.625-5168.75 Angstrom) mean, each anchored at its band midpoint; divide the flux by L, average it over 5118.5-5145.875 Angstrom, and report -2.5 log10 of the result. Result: 0.15 mag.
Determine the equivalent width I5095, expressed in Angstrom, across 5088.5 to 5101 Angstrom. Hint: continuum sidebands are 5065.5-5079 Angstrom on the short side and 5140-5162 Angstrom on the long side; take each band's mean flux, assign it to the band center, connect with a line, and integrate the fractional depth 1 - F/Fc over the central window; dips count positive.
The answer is 2.8 Angstrom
